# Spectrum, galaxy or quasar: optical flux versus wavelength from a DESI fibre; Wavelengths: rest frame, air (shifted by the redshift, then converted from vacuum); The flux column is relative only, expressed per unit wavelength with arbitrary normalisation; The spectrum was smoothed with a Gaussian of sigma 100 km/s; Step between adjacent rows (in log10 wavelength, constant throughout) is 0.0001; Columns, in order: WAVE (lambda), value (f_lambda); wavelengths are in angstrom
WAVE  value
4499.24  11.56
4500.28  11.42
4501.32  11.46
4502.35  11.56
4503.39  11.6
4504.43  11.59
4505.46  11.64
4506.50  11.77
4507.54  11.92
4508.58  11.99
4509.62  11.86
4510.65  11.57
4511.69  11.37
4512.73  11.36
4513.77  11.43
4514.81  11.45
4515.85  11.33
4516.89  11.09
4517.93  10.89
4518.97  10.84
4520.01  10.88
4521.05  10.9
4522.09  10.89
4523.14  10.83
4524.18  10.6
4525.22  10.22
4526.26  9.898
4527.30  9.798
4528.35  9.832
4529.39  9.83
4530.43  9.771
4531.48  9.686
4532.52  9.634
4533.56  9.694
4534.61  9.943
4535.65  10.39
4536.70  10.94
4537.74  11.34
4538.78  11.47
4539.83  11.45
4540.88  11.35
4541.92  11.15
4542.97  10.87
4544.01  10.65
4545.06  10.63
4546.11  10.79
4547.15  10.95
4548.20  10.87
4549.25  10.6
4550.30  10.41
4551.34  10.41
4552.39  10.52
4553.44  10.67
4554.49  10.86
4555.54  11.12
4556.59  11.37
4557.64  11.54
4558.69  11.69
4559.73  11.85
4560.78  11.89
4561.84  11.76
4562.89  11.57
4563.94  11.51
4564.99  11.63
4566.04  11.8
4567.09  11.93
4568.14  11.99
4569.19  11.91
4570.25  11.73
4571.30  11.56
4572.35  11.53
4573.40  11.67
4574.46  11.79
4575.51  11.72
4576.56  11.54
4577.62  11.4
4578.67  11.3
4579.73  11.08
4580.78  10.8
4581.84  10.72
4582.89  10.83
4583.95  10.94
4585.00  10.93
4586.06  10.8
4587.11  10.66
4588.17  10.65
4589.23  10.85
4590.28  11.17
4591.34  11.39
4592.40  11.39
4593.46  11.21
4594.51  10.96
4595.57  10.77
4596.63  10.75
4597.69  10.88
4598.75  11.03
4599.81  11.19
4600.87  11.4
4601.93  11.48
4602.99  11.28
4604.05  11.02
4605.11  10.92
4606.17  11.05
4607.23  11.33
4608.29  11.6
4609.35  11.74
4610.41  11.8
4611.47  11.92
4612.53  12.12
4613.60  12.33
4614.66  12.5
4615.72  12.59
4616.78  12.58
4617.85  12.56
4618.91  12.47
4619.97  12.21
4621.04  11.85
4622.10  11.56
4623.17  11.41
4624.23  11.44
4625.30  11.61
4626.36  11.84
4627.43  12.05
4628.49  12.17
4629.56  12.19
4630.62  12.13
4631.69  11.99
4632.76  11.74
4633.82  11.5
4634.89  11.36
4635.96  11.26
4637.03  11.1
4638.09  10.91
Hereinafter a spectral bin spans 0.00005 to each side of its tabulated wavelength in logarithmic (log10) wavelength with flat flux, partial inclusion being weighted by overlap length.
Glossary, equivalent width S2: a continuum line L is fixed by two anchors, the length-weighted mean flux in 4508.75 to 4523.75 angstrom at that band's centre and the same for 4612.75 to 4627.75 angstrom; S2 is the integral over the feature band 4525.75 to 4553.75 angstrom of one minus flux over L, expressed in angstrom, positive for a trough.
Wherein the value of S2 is 2.2 angstrom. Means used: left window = 11.2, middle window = 10.5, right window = 12.1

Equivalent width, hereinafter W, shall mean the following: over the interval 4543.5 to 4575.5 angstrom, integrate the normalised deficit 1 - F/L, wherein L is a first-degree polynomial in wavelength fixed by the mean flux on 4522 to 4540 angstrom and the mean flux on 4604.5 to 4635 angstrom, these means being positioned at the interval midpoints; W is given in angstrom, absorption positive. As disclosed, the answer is -1.46 angstrom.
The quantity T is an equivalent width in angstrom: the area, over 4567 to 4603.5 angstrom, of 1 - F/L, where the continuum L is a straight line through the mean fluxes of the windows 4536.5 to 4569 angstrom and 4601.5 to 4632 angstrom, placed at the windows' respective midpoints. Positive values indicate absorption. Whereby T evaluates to 1.0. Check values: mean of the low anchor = 11.2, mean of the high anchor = 11.9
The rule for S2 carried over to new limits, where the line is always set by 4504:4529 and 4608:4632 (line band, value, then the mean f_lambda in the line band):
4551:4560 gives 0.3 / 11.1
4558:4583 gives 0.0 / 11.6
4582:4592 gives 0.7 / 10.9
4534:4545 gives 0.3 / 10.9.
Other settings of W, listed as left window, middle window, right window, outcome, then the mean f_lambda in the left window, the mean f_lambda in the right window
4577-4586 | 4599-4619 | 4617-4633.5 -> -0.27 angstrom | 11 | 12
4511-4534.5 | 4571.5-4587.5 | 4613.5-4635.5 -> 0.23 angstrom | 10.5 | 12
